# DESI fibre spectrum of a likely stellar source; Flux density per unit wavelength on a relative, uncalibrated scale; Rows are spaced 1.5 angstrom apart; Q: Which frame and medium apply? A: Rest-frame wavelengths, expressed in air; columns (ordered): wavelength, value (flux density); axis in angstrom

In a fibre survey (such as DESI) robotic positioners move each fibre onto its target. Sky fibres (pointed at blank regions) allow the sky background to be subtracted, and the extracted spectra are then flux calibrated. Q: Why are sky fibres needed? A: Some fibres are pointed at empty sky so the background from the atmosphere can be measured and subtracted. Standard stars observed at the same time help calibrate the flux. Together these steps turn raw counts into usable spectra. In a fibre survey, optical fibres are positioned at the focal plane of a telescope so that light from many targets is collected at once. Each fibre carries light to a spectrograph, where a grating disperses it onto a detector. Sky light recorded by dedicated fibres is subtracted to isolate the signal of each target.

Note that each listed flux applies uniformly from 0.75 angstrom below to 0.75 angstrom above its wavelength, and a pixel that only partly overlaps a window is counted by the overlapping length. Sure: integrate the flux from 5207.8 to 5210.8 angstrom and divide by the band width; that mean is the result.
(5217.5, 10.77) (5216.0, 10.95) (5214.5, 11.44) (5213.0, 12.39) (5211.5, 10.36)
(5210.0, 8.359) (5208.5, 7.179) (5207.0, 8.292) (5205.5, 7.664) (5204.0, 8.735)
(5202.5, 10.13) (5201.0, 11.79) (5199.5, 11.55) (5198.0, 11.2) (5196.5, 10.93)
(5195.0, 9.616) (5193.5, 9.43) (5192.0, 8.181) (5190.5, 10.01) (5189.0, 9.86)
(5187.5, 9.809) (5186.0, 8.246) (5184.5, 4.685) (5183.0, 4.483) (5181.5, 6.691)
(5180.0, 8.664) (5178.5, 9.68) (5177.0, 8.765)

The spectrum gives 7.82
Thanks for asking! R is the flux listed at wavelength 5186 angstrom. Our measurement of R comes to 8.246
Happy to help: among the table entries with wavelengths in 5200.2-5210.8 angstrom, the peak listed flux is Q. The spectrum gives 11.79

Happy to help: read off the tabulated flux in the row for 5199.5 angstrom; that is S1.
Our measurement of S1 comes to 11.55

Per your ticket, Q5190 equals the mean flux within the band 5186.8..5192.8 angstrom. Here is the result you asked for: 9.46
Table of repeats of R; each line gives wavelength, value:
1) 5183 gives 4.483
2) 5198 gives 11.2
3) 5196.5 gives 10.93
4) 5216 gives 10.95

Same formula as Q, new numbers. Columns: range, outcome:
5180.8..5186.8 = 8.246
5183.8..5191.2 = 10.01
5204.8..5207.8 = 8.292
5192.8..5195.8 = 9.616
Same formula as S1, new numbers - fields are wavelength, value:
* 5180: 8.664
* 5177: 8.765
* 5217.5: 10.77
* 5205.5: 7.664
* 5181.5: 6.691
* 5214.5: 11.44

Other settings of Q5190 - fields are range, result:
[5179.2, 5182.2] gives 7.73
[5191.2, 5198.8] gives 9.88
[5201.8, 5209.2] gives 8.4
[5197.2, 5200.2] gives 11.4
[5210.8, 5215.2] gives 11.4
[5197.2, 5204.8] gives 10.7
